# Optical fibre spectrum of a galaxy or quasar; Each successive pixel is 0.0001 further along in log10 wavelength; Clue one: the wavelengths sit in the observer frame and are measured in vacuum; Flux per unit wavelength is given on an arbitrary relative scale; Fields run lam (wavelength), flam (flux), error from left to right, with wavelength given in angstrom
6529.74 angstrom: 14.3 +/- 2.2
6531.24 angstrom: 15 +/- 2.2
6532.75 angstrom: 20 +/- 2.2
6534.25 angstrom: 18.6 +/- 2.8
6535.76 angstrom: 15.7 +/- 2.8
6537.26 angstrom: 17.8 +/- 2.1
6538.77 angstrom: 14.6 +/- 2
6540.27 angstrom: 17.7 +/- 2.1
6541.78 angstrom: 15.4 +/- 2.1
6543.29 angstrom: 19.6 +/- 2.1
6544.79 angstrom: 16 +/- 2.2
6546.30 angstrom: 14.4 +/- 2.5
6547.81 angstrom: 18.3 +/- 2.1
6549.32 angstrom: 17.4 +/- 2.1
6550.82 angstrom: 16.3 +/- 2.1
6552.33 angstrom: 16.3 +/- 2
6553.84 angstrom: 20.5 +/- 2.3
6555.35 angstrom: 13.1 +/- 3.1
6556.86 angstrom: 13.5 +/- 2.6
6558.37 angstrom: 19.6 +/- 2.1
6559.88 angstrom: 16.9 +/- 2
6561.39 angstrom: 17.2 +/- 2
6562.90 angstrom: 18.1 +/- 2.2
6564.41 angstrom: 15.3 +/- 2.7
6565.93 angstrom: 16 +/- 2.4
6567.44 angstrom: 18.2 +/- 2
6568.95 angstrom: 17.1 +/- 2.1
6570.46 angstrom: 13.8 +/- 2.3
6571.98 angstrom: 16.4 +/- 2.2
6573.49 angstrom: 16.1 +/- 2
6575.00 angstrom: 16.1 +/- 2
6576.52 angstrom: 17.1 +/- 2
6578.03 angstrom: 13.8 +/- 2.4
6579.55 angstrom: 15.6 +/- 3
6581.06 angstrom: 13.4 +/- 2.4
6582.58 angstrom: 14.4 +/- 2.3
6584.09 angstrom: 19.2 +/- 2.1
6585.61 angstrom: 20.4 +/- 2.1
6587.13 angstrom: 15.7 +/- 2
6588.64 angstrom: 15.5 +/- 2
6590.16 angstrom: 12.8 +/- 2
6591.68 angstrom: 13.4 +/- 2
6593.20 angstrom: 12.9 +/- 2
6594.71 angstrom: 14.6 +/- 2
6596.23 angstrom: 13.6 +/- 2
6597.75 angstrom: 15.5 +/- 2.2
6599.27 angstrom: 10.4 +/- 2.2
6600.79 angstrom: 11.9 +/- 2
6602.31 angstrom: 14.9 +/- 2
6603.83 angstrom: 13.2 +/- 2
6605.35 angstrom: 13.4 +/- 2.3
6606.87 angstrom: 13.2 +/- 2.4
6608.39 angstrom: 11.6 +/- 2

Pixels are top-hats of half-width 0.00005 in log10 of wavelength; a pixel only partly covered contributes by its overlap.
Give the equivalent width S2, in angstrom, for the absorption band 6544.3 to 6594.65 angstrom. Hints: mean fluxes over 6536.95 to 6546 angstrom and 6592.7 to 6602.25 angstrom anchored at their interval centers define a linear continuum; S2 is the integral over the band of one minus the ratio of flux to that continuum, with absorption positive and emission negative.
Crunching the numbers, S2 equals -3.7 angstrom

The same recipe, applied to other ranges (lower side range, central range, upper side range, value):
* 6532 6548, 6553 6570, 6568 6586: -0.35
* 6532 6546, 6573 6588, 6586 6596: -1.27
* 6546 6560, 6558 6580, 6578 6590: -0.16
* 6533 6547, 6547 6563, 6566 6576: -0.41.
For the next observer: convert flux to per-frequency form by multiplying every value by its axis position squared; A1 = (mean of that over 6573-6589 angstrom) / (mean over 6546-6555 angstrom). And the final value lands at 0.95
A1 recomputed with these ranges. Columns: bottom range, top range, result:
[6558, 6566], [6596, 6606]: 0.78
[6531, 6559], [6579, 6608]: 0.87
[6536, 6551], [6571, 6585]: 0.95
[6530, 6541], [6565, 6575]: 0.97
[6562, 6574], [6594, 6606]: 0.83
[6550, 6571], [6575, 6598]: 0.92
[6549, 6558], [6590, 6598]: 0.86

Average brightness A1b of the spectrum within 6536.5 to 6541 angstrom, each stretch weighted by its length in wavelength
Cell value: 16.7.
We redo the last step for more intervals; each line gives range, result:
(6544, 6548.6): 16.3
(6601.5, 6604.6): 14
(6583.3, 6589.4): 17.7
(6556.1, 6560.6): 16.7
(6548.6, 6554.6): 17.6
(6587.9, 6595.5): 13.8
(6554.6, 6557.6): 13.3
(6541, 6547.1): 16.4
